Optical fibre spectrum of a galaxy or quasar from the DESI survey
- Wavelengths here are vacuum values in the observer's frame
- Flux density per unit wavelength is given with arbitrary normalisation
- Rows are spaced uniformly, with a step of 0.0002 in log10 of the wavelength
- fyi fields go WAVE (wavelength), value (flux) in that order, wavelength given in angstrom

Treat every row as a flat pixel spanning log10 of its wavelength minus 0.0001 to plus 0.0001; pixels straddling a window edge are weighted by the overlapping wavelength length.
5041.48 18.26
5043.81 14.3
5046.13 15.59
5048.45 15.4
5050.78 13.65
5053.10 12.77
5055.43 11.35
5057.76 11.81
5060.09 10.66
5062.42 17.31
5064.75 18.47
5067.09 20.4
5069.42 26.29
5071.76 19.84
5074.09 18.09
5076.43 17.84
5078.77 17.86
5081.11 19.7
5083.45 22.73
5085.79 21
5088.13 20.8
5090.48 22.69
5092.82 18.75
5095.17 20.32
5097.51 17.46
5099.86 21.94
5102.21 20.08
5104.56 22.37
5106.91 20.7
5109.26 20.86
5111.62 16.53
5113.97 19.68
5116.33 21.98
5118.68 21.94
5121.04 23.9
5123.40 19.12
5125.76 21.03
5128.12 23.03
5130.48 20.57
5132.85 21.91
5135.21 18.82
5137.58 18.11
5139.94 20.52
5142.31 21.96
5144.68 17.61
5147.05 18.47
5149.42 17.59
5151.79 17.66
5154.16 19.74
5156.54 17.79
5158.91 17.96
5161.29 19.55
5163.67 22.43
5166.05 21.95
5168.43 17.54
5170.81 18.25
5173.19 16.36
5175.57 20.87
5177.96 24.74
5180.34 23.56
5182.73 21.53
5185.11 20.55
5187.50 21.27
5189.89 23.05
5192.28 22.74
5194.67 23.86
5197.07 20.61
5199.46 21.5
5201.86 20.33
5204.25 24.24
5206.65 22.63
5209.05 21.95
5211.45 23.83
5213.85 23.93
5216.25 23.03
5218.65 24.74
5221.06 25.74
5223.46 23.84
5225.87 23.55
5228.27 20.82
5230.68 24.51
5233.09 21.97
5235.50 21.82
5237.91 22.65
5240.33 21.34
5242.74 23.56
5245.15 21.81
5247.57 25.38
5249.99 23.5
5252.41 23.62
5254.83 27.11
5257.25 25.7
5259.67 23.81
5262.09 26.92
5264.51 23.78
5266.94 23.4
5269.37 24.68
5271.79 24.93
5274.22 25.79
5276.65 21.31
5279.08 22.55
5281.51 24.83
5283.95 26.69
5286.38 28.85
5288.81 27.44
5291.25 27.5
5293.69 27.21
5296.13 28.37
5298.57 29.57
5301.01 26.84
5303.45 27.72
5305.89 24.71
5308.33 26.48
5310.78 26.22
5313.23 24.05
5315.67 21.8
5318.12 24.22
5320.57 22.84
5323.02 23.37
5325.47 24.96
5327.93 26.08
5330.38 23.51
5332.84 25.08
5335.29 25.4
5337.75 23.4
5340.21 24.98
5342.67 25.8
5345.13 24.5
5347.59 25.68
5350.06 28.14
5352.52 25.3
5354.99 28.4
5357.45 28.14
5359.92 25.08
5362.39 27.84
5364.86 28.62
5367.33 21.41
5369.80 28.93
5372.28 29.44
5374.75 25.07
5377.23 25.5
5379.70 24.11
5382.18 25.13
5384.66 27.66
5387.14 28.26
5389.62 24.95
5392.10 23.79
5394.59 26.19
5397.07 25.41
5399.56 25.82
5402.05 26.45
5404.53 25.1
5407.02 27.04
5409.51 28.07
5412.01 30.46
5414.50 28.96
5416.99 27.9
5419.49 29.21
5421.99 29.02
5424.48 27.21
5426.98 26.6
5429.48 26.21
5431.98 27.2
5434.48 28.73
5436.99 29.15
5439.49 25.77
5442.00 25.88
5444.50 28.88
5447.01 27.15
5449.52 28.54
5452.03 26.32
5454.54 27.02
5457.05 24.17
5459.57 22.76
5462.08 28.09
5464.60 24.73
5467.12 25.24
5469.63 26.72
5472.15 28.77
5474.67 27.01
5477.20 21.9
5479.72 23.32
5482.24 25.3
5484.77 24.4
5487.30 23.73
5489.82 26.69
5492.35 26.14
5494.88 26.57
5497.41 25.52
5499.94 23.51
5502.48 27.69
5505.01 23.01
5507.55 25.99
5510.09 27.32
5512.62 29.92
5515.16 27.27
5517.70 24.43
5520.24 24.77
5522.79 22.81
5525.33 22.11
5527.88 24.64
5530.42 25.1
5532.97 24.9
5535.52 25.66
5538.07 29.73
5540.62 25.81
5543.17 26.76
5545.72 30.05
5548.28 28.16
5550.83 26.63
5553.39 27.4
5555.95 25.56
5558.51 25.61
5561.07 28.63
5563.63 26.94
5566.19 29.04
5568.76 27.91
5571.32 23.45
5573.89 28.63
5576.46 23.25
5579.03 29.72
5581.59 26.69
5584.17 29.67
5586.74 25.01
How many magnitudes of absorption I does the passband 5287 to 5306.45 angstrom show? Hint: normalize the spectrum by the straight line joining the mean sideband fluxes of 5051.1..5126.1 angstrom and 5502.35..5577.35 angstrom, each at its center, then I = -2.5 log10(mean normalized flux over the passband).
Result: -0.22 mag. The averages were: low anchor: 19.2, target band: 27.6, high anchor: 26.3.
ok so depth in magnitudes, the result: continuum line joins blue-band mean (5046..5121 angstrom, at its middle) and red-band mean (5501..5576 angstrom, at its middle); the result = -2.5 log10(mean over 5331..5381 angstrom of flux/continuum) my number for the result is -0.12 mag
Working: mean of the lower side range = 18.8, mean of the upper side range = 26.4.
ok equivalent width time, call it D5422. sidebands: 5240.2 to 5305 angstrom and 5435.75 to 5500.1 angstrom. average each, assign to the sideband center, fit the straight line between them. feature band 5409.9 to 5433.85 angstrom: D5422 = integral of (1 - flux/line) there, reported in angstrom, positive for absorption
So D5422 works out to -2.1 angstrom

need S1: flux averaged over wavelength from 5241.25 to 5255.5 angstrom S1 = 24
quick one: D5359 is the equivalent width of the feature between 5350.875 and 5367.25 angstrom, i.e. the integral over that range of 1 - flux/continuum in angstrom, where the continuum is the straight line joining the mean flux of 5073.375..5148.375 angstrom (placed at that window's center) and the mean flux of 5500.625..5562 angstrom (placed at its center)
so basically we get -2.11 angstrom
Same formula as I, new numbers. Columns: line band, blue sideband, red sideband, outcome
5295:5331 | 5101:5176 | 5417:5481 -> -0.08 mag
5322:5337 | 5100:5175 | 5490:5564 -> -0.08 mag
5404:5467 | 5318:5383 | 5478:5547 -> -0.06 mag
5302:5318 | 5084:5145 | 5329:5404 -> -0.02 mag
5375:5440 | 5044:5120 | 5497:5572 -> -0.12 mag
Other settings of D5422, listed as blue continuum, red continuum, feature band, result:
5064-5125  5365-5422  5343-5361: -0.4 angstrom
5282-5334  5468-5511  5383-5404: -0.3 angstrom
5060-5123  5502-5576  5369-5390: -2.1 angstrom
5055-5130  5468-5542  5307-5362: -4.9 angstrom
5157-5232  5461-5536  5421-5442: -2.3 angstrom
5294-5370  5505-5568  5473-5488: 1.0 angstrom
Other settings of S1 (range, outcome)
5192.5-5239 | 22.9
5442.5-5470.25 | 26.3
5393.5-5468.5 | 27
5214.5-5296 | 24.4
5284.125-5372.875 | 26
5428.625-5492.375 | 26.1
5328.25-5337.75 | 24.6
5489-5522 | 26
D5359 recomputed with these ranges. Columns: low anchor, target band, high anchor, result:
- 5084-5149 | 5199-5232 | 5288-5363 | -0.3 angstrom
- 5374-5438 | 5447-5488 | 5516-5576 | 1.6 angstrom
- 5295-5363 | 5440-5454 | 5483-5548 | -0.8 angstrom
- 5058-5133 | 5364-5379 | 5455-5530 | -1.7 angstrom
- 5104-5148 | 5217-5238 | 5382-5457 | -0.5 angstrom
